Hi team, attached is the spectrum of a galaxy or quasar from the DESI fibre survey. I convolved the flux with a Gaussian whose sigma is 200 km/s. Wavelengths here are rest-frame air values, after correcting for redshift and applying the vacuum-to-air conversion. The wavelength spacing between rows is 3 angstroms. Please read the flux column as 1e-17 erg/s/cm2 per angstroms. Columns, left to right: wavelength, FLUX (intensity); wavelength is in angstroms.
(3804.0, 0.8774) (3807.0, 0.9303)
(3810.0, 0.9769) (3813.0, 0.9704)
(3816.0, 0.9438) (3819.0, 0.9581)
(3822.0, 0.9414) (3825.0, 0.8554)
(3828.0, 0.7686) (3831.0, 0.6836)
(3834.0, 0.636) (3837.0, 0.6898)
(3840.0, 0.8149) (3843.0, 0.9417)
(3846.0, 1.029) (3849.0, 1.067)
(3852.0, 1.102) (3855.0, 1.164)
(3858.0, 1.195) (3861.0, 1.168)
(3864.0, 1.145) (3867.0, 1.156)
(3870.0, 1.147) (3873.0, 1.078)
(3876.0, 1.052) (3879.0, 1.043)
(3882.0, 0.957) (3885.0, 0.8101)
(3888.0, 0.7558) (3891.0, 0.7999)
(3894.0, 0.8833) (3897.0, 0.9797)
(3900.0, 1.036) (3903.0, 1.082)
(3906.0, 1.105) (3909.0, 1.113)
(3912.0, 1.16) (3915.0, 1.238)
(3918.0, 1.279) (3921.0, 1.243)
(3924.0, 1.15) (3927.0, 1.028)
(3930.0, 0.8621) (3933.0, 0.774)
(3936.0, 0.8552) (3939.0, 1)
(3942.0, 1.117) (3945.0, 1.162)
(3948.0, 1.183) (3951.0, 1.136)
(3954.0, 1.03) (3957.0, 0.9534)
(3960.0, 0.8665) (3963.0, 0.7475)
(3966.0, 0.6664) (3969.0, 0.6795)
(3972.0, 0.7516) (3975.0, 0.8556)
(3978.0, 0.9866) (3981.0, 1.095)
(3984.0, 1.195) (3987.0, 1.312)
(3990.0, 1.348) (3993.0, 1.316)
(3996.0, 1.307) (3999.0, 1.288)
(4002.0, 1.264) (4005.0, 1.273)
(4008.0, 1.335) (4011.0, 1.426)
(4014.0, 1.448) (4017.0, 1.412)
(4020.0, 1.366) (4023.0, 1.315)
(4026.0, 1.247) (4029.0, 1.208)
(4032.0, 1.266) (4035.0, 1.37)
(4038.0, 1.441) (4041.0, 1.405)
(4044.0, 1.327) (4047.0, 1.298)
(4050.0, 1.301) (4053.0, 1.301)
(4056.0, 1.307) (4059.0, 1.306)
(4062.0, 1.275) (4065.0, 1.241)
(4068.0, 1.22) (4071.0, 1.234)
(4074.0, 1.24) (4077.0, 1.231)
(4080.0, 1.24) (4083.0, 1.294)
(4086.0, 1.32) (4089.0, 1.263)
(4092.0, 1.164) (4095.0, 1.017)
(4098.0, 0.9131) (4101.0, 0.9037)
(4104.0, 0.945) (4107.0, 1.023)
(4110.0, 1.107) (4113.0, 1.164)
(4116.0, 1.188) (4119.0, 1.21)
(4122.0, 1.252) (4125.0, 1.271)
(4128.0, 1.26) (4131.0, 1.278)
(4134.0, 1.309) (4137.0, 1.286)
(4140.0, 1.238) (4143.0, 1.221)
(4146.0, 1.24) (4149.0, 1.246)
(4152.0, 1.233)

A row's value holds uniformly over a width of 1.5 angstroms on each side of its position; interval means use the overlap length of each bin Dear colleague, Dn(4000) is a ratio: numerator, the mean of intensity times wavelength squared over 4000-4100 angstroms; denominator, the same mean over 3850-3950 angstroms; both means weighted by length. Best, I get 1.31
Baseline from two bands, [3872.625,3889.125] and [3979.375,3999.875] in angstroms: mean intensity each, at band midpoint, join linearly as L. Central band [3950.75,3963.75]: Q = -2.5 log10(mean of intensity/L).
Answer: 0.23 mag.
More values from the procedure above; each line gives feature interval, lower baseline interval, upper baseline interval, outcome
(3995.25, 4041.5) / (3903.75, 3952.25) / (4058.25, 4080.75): -0.125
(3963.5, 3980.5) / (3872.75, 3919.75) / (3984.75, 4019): 0.479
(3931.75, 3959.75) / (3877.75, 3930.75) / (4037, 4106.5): 0.062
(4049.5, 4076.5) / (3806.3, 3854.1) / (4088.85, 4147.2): -0.144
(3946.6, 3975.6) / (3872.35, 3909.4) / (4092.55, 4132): 0.147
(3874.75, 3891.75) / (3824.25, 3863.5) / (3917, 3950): 0.097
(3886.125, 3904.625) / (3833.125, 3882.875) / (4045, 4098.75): 0.157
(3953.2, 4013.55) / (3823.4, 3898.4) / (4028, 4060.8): 0.108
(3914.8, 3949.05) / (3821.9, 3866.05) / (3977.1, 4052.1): 0.064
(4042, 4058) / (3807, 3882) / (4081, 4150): -0.160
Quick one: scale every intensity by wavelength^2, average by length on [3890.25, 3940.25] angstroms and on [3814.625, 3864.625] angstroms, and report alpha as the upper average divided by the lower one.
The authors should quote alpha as 1.14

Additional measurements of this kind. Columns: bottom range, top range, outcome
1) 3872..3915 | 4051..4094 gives 1.38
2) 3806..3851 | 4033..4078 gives 1.65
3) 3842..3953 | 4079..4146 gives 1.24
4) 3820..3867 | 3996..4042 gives 1.53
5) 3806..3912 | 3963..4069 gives 1.36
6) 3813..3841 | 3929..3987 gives 1.25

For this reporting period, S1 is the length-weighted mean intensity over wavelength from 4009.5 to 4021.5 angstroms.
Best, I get 1.41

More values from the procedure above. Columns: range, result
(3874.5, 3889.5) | 0.924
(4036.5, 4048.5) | 1.37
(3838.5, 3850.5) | 0.963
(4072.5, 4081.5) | 1.24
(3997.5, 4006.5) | 1.27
